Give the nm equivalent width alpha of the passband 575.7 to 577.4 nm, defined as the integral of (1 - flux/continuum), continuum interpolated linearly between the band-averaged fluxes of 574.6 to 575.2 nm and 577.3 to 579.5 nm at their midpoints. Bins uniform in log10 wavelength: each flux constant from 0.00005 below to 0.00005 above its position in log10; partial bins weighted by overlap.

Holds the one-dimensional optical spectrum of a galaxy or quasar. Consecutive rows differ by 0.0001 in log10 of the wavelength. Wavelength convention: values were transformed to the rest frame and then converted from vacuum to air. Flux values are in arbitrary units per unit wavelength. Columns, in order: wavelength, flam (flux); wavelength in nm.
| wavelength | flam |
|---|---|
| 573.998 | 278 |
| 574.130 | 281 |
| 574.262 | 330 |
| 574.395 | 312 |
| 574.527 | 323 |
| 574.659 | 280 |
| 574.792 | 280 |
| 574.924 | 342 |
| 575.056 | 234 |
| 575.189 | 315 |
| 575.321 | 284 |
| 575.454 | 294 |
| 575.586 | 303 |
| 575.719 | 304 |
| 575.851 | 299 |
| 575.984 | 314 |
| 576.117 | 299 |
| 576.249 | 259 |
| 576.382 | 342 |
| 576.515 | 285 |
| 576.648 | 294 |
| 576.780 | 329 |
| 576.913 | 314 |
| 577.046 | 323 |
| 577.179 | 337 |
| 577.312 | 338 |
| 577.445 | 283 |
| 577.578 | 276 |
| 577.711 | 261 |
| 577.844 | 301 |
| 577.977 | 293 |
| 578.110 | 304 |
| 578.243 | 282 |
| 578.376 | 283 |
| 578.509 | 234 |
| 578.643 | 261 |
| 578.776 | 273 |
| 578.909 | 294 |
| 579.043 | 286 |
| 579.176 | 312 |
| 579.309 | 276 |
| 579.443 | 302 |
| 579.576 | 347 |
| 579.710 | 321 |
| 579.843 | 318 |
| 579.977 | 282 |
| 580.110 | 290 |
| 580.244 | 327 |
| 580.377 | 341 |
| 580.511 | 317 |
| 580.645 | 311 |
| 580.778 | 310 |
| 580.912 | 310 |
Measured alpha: -0.14 nm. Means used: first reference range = 288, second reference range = 284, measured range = 310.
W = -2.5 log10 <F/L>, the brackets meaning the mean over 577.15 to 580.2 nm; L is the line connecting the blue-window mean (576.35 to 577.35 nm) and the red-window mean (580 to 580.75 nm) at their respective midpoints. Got 0.08 mag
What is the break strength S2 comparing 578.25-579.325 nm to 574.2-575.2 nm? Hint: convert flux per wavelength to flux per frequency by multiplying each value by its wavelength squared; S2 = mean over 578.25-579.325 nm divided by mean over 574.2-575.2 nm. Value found 0.94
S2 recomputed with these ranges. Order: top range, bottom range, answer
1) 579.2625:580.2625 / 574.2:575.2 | 1.04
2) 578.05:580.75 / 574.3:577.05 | 1.00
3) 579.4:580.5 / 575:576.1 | 1.09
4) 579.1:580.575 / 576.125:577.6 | 1.02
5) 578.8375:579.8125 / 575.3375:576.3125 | 1.05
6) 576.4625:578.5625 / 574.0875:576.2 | 1.00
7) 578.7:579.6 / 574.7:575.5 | 1.03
